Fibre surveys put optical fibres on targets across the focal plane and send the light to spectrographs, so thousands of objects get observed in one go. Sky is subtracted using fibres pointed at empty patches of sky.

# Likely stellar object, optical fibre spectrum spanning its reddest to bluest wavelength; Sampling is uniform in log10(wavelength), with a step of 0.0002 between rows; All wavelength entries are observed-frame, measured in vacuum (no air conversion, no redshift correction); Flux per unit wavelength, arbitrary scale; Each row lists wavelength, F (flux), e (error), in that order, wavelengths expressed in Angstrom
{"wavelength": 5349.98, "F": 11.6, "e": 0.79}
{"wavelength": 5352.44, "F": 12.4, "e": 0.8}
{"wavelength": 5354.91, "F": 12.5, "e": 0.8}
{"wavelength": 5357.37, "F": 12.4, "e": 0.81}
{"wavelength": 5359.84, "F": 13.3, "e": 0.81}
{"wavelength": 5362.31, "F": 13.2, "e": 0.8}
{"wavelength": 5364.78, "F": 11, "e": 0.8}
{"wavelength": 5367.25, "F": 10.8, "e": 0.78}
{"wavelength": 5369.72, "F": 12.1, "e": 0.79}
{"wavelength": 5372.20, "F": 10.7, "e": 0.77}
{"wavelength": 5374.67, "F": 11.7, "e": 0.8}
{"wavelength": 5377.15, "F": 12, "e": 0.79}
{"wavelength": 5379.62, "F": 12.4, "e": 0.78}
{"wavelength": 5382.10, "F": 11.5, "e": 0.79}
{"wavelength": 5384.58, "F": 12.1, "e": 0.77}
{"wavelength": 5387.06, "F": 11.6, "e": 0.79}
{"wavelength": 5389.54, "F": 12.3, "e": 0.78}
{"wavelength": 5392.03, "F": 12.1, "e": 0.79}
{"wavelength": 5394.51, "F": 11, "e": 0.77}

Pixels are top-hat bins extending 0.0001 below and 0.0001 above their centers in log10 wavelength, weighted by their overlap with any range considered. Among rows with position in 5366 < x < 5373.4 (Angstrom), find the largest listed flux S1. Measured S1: 12.1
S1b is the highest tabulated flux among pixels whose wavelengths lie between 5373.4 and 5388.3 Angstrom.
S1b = 12.4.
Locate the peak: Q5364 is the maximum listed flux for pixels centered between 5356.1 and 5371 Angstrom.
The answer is 13.3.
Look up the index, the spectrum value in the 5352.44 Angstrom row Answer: 12.4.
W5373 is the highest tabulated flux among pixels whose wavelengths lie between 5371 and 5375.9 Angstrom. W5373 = 11.7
